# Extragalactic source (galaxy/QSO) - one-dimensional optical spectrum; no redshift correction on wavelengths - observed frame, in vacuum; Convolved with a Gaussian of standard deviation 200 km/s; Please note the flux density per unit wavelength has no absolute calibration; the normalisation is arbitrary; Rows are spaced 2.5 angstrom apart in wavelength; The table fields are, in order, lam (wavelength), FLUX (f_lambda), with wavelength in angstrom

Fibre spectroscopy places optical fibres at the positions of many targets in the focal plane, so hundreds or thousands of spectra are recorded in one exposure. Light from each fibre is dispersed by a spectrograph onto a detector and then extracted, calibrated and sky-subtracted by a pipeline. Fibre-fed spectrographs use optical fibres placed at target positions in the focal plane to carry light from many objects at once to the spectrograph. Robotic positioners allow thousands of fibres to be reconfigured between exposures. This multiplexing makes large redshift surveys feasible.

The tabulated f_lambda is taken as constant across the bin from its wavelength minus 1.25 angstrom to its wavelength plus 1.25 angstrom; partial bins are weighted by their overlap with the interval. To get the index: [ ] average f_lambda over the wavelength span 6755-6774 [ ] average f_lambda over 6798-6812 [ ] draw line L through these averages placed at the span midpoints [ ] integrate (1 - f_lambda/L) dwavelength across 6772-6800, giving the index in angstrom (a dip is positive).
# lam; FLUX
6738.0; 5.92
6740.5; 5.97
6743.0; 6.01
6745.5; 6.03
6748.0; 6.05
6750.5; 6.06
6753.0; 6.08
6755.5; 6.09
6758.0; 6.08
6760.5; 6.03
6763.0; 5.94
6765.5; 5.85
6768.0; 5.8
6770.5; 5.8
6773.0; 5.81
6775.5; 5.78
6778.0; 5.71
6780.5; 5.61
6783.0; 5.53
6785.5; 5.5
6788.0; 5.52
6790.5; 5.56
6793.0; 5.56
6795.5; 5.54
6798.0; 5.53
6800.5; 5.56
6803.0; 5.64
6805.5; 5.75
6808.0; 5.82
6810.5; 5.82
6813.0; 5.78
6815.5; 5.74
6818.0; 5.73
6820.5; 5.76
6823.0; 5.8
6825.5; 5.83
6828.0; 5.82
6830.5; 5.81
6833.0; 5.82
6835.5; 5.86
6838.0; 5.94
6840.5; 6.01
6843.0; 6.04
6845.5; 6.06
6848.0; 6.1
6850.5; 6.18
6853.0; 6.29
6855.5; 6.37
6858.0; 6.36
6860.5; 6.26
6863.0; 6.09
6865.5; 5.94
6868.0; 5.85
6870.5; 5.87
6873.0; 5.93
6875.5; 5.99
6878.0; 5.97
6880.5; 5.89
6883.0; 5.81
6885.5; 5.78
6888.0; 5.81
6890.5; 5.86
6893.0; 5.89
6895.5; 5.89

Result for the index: 0.98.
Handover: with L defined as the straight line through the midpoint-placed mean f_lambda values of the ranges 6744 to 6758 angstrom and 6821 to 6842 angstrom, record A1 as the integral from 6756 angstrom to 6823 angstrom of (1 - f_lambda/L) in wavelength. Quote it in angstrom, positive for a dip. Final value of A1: 2.68 angstrom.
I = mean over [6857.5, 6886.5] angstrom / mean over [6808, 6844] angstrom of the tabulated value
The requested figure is 1.0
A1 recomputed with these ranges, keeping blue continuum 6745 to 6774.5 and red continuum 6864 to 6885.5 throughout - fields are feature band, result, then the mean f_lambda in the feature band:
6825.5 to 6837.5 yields 0.18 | 5.83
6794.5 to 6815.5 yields 0.90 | 5.69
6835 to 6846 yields -0.12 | 5.98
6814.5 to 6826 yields 0.32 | 5.77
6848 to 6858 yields -0.60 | 6.27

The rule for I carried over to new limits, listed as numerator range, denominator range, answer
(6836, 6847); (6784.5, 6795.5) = 1.08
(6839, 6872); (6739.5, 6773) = 1.02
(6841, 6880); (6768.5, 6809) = 1.08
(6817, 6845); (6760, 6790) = 1.02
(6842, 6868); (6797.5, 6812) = 1.08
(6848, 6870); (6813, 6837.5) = 1.06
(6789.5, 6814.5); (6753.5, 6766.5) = 0.94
